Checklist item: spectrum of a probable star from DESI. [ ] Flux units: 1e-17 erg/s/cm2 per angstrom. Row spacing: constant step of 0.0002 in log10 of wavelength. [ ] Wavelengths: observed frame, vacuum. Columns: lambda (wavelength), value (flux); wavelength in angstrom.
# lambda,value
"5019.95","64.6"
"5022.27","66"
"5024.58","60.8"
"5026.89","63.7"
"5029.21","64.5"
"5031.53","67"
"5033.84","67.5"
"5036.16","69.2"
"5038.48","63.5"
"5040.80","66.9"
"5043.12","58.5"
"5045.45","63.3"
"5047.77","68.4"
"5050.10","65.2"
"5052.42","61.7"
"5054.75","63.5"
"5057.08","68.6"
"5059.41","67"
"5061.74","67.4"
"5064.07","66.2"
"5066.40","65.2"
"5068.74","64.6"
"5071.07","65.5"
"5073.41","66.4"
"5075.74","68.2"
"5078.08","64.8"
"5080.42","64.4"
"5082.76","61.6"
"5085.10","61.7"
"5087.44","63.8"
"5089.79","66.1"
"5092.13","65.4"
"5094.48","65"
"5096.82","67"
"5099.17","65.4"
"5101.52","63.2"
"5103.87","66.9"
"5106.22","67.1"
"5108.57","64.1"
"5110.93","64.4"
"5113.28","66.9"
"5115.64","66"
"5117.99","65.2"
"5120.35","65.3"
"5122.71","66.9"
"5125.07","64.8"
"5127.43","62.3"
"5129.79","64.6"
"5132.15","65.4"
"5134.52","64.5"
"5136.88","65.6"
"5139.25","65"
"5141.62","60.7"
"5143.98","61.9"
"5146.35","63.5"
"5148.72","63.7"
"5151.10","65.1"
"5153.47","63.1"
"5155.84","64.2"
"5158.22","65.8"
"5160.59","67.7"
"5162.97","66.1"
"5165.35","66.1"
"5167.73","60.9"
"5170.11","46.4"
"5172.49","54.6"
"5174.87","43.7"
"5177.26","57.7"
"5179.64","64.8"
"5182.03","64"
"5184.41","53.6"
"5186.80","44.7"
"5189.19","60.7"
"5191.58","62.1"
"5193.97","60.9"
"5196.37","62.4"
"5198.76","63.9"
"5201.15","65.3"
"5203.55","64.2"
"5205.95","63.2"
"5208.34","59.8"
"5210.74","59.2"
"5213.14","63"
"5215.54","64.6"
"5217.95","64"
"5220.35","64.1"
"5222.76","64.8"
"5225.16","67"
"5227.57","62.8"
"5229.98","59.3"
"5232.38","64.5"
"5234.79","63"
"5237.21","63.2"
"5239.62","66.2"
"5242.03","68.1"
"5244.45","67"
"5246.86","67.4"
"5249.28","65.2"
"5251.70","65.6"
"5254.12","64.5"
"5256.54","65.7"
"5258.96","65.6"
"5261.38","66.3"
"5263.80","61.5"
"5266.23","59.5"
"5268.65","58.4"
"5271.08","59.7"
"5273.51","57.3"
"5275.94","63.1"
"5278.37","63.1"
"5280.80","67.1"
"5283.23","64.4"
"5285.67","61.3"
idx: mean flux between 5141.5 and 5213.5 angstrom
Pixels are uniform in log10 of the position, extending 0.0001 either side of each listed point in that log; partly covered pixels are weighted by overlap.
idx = 60.7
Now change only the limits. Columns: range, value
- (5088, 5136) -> 65.3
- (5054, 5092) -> 65.3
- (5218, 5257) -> 64.9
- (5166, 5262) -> 61.9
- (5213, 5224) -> 64.2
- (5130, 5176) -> 61.9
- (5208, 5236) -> 63.1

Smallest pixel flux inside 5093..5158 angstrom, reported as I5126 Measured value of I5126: 60.7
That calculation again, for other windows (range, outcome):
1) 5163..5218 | 43.7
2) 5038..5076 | 58.5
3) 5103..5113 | 64.1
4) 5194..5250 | 59.2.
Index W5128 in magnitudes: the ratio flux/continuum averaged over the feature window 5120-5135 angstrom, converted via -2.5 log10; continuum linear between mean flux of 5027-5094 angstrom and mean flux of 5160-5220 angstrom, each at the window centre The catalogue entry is -0.04 mag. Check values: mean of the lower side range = 65.2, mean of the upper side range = 60.1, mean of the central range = 64.8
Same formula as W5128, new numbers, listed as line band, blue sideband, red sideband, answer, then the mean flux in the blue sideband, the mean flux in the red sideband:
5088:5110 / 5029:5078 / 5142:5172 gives -0.020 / 65.6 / 62.6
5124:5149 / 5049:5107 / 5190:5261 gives 0.016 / 65.3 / 64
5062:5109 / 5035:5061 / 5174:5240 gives -0.017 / 65.1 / 61.3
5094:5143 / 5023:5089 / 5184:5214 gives -0.035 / 65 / 60.4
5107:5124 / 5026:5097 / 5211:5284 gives -0.013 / 65.2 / 63.8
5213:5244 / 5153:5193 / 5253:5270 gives -0.047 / 59.1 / 63.1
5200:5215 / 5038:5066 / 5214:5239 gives 0.023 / 65.1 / 63.8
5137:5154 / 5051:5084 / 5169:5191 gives -0.097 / 65.4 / 54.7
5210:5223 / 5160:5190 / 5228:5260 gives -0.022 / 57.5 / 65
